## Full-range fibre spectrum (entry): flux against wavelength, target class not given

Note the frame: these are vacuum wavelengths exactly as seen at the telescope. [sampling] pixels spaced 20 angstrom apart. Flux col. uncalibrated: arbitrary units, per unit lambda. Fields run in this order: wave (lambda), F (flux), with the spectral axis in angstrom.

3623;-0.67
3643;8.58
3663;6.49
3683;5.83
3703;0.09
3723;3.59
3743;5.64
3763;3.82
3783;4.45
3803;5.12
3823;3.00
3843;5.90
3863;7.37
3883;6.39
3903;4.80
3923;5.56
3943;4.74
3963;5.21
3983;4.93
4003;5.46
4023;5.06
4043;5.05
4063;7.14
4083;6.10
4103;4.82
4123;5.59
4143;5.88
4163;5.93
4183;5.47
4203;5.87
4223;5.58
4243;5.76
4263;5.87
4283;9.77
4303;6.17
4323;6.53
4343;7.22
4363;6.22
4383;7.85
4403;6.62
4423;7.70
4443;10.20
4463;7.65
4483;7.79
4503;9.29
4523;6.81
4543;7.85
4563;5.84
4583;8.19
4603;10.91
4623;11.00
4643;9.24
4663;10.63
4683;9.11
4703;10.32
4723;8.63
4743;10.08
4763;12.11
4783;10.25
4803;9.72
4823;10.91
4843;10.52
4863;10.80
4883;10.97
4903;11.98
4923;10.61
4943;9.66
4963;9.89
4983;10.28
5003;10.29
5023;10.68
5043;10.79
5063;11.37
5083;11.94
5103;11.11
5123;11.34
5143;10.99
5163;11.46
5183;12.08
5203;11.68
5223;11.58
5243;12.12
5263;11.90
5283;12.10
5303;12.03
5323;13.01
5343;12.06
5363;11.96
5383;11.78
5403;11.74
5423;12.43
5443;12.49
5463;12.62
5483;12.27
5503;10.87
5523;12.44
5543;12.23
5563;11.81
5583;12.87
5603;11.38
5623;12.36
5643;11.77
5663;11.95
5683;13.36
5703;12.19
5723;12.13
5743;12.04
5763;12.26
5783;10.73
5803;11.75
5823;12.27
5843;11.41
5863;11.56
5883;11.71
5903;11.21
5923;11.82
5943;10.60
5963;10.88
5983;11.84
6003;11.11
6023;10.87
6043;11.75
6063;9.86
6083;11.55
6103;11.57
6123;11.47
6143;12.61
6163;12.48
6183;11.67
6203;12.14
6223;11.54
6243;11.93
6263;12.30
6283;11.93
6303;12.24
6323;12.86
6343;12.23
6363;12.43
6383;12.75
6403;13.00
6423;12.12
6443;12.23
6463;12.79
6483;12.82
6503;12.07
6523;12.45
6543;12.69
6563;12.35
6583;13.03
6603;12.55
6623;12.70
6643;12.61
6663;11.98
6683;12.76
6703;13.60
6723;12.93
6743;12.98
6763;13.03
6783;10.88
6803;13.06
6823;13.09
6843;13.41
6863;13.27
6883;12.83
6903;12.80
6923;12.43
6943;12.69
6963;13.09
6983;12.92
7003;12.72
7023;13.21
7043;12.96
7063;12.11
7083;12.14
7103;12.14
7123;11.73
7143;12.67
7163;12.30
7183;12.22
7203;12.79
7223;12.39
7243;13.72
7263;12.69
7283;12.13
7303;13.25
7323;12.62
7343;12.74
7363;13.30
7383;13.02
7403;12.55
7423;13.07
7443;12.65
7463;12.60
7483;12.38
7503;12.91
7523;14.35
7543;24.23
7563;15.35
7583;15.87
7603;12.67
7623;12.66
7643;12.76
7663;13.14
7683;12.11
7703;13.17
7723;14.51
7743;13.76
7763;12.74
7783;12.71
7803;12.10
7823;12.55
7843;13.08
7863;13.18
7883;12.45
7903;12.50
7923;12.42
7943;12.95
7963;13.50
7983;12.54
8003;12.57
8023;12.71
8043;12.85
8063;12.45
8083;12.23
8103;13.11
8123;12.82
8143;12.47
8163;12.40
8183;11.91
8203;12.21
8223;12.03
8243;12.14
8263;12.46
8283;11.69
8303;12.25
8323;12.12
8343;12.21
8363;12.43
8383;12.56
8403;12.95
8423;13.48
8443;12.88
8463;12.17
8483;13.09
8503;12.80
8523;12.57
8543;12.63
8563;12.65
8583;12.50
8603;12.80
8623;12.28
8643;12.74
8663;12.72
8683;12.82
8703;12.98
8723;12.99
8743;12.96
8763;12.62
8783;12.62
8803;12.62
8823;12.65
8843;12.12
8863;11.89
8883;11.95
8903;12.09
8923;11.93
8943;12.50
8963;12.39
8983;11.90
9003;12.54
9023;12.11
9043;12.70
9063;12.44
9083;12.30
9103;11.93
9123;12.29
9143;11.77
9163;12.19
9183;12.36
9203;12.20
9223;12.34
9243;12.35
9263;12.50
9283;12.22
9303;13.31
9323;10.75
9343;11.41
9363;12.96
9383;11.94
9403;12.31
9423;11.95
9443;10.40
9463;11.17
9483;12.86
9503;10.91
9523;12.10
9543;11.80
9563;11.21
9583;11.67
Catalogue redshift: 0.150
